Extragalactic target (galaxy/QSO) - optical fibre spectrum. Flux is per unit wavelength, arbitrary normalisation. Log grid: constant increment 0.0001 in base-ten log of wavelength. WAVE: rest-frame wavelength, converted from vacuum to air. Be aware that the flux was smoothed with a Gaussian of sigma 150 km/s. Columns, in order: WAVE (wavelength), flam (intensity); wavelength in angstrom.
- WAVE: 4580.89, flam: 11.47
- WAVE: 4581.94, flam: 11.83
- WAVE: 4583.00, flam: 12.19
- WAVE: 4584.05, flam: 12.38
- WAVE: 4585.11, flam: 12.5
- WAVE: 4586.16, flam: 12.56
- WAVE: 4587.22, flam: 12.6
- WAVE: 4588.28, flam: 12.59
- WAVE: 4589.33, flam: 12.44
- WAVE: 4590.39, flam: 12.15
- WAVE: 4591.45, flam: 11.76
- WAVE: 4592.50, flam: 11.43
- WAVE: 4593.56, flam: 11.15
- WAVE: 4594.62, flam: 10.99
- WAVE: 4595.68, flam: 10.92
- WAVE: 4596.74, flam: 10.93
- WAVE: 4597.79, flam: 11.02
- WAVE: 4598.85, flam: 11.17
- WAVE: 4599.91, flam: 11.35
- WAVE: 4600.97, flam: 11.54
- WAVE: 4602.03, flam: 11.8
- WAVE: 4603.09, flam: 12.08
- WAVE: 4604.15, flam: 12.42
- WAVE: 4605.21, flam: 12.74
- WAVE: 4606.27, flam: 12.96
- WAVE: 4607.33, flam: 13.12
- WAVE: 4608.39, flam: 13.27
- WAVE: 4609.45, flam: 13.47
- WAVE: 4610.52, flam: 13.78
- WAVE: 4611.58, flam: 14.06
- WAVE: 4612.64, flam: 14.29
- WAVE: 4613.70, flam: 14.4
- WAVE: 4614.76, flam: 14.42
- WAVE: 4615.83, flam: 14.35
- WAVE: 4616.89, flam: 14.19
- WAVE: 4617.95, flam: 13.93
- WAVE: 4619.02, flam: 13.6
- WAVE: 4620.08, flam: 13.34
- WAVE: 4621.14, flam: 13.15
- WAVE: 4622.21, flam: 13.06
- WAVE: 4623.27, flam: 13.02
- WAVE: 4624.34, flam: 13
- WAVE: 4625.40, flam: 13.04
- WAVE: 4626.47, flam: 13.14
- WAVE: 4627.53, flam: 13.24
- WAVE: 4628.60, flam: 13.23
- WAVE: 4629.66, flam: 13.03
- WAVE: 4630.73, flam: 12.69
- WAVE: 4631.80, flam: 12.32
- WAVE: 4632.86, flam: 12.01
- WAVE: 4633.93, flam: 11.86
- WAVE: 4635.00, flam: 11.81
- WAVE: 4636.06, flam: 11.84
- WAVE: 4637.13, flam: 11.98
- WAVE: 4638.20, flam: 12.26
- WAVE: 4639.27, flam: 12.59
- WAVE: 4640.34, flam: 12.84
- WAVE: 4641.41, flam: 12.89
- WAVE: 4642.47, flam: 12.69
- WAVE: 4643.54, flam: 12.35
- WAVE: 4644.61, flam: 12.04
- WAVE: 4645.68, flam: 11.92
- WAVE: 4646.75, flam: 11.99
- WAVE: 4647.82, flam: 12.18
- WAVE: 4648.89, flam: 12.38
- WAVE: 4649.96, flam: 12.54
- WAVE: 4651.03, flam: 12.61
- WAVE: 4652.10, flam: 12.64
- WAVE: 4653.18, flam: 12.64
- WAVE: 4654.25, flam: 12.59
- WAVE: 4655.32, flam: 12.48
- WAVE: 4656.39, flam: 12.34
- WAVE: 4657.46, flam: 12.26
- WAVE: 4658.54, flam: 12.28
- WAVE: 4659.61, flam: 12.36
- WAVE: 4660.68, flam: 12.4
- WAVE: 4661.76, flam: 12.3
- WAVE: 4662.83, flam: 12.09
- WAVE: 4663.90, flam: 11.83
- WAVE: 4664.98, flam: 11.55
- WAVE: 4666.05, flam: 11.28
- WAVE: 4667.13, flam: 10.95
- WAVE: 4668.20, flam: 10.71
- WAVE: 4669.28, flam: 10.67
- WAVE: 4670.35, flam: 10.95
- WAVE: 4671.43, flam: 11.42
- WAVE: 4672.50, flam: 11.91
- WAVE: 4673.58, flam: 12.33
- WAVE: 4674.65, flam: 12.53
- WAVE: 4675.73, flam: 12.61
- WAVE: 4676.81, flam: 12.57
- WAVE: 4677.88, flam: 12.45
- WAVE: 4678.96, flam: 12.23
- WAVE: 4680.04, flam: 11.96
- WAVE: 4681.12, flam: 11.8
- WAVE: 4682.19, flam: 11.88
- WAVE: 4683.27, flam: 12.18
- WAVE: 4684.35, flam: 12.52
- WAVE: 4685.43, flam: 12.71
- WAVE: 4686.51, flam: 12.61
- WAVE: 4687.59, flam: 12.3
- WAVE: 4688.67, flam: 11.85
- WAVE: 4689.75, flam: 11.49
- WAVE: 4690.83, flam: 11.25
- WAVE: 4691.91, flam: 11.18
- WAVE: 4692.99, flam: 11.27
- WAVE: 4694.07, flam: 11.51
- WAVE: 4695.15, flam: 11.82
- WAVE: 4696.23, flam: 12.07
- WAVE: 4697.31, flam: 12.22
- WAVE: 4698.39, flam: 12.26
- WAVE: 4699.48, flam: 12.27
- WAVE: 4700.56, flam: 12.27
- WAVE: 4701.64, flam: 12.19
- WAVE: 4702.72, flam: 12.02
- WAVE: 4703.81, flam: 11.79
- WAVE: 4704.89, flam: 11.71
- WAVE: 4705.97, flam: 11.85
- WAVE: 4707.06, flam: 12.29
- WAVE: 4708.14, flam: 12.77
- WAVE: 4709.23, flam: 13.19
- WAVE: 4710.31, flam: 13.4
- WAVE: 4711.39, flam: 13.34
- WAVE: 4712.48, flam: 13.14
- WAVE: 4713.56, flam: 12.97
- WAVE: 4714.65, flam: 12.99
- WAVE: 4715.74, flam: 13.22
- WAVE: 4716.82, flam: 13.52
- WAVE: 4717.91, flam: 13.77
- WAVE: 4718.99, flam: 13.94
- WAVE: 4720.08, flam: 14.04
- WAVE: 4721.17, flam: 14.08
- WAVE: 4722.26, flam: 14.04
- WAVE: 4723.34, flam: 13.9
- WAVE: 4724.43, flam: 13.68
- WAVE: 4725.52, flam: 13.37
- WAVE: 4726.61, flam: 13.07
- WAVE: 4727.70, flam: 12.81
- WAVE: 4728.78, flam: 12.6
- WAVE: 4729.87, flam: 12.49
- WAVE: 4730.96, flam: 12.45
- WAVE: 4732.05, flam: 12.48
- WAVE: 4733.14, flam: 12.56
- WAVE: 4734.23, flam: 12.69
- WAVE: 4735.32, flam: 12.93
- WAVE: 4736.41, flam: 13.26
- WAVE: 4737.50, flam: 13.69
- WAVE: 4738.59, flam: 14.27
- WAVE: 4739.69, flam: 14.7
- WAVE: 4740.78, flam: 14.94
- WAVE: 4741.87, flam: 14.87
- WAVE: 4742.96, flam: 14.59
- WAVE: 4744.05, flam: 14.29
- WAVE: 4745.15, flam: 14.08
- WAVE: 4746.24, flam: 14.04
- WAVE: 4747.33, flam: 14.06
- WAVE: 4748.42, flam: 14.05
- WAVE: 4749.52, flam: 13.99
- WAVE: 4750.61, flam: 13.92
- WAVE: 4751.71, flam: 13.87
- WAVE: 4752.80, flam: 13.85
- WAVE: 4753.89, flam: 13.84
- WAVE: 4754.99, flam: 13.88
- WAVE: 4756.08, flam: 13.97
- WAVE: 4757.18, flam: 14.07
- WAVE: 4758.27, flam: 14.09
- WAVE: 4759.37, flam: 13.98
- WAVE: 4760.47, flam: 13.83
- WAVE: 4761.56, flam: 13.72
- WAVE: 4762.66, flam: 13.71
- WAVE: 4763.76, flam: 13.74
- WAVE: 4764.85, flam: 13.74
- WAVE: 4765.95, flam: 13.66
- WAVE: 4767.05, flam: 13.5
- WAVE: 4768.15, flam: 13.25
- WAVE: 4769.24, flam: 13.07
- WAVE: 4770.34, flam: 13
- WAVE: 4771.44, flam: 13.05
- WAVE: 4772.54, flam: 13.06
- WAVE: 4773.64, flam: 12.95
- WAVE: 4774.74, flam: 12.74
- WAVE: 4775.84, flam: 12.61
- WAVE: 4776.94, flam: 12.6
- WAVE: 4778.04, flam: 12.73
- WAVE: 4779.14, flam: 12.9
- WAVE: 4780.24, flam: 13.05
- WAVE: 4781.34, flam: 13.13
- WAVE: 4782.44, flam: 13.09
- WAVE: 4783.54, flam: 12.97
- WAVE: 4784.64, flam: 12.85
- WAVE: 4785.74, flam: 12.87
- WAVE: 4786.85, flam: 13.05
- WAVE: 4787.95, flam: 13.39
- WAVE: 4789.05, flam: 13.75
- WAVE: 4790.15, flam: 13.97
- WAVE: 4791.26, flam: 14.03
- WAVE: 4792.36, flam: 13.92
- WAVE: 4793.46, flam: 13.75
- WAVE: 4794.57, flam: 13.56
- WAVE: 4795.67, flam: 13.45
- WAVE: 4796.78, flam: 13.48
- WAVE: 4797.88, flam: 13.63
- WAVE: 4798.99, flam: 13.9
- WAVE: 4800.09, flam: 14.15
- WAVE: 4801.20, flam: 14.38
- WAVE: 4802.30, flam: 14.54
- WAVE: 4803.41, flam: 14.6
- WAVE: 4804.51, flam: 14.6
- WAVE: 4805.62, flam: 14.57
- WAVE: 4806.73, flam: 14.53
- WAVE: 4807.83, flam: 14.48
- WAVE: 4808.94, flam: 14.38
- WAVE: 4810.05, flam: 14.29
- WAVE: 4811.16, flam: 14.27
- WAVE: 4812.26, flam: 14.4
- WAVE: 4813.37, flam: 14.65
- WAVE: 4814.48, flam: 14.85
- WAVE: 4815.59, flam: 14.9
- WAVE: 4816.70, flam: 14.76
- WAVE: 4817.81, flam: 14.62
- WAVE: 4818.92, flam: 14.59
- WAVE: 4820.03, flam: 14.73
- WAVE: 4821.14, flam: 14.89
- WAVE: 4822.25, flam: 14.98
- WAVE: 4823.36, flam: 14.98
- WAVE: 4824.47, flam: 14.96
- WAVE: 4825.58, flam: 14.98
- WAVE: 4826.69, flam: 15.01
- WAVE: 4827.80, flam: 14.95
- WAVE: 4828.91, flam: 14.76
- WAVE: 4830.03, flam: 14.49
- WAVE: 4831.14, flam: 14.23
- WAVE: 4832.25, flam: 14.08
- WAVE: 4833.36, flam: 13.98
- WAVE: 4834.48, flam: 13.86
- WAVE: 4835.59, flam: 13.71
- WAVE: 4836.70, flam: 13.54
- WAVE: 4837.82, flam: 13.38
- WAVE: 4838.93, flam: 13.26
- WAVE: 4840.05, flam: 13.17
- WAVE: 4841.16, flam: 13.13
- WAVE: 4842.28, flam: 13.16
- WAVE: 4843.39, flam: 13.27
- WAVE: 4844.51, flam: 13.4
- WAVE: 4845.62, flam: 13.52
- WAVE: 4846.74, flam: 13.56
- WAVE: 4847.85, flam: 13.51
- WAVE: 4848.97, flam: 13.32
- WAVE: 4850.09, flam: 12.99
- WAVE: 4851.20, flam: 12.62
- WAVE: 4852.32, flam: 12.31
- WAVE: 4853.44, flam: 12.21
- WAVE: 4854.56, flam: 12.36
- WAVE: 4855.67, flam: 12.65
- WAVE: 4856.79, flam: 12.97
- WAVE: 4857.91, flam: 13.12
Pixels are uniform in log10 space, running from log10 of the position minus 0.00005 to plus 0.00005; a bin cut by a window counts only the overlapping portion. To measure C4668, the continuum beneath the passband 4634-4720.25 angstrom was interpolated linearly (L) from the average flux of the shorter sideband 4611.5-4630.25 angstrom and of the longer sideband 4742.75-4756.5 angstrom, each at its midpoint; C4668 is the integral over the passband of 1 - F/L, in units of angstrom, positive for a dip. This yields 9.5 angstrom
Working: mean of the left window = 13.6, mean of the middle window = 12.3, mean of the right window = 14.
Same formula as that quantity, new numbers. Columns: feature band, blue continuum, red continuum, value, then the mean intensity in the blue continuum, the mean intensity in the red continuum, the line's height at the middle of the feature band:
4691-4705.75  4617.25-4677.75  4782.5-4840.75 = 1.19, 12.4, 14.1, 12.9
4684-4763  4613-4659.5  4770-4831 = 1.65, 12.8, 14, 13.4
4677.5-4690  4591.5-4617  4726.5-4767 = 0.96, 12.5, 13.7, 13.2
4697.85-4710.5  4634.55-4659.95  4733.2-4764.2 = 0.90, 12.4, 13.9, 13.2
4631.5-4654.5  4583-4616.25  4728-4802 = 0.78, 12.5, 13.5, 12.7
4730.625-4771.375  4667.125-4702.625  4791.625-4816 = -1.66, 11.9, 14.2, 13.2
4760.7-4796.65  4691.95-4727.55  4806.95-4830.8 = 1.83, 12.8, 14.7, 14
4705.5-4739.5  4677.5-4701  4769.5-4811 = -1.88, 12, 13.6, 12.5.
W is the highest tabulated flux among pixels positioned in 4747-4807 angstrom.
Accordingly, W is 14.6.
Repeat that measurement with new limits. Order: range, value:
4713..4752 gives 14.94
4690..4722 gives 14.08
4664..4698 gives 12.71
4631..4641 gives 12.84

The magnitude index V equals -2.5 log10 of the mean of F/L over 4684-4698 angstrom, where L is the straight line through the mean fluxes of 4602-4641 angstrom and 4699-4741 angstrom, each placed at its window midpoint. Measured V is 0.10 mag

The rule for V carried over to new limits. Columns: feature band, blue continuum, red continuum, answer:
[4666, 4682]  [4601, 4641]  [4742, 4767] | 0.14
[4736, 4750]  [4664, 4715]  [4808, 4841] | -0.10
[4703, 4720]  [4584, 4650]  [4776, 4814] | 0.02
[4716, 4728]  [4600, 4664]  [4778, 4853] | -0.03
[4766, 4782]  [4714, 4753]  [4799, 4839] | 0.08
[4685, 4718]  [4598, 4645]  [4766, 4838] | 0.08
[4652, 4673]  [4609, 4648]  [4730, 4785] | 0.11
